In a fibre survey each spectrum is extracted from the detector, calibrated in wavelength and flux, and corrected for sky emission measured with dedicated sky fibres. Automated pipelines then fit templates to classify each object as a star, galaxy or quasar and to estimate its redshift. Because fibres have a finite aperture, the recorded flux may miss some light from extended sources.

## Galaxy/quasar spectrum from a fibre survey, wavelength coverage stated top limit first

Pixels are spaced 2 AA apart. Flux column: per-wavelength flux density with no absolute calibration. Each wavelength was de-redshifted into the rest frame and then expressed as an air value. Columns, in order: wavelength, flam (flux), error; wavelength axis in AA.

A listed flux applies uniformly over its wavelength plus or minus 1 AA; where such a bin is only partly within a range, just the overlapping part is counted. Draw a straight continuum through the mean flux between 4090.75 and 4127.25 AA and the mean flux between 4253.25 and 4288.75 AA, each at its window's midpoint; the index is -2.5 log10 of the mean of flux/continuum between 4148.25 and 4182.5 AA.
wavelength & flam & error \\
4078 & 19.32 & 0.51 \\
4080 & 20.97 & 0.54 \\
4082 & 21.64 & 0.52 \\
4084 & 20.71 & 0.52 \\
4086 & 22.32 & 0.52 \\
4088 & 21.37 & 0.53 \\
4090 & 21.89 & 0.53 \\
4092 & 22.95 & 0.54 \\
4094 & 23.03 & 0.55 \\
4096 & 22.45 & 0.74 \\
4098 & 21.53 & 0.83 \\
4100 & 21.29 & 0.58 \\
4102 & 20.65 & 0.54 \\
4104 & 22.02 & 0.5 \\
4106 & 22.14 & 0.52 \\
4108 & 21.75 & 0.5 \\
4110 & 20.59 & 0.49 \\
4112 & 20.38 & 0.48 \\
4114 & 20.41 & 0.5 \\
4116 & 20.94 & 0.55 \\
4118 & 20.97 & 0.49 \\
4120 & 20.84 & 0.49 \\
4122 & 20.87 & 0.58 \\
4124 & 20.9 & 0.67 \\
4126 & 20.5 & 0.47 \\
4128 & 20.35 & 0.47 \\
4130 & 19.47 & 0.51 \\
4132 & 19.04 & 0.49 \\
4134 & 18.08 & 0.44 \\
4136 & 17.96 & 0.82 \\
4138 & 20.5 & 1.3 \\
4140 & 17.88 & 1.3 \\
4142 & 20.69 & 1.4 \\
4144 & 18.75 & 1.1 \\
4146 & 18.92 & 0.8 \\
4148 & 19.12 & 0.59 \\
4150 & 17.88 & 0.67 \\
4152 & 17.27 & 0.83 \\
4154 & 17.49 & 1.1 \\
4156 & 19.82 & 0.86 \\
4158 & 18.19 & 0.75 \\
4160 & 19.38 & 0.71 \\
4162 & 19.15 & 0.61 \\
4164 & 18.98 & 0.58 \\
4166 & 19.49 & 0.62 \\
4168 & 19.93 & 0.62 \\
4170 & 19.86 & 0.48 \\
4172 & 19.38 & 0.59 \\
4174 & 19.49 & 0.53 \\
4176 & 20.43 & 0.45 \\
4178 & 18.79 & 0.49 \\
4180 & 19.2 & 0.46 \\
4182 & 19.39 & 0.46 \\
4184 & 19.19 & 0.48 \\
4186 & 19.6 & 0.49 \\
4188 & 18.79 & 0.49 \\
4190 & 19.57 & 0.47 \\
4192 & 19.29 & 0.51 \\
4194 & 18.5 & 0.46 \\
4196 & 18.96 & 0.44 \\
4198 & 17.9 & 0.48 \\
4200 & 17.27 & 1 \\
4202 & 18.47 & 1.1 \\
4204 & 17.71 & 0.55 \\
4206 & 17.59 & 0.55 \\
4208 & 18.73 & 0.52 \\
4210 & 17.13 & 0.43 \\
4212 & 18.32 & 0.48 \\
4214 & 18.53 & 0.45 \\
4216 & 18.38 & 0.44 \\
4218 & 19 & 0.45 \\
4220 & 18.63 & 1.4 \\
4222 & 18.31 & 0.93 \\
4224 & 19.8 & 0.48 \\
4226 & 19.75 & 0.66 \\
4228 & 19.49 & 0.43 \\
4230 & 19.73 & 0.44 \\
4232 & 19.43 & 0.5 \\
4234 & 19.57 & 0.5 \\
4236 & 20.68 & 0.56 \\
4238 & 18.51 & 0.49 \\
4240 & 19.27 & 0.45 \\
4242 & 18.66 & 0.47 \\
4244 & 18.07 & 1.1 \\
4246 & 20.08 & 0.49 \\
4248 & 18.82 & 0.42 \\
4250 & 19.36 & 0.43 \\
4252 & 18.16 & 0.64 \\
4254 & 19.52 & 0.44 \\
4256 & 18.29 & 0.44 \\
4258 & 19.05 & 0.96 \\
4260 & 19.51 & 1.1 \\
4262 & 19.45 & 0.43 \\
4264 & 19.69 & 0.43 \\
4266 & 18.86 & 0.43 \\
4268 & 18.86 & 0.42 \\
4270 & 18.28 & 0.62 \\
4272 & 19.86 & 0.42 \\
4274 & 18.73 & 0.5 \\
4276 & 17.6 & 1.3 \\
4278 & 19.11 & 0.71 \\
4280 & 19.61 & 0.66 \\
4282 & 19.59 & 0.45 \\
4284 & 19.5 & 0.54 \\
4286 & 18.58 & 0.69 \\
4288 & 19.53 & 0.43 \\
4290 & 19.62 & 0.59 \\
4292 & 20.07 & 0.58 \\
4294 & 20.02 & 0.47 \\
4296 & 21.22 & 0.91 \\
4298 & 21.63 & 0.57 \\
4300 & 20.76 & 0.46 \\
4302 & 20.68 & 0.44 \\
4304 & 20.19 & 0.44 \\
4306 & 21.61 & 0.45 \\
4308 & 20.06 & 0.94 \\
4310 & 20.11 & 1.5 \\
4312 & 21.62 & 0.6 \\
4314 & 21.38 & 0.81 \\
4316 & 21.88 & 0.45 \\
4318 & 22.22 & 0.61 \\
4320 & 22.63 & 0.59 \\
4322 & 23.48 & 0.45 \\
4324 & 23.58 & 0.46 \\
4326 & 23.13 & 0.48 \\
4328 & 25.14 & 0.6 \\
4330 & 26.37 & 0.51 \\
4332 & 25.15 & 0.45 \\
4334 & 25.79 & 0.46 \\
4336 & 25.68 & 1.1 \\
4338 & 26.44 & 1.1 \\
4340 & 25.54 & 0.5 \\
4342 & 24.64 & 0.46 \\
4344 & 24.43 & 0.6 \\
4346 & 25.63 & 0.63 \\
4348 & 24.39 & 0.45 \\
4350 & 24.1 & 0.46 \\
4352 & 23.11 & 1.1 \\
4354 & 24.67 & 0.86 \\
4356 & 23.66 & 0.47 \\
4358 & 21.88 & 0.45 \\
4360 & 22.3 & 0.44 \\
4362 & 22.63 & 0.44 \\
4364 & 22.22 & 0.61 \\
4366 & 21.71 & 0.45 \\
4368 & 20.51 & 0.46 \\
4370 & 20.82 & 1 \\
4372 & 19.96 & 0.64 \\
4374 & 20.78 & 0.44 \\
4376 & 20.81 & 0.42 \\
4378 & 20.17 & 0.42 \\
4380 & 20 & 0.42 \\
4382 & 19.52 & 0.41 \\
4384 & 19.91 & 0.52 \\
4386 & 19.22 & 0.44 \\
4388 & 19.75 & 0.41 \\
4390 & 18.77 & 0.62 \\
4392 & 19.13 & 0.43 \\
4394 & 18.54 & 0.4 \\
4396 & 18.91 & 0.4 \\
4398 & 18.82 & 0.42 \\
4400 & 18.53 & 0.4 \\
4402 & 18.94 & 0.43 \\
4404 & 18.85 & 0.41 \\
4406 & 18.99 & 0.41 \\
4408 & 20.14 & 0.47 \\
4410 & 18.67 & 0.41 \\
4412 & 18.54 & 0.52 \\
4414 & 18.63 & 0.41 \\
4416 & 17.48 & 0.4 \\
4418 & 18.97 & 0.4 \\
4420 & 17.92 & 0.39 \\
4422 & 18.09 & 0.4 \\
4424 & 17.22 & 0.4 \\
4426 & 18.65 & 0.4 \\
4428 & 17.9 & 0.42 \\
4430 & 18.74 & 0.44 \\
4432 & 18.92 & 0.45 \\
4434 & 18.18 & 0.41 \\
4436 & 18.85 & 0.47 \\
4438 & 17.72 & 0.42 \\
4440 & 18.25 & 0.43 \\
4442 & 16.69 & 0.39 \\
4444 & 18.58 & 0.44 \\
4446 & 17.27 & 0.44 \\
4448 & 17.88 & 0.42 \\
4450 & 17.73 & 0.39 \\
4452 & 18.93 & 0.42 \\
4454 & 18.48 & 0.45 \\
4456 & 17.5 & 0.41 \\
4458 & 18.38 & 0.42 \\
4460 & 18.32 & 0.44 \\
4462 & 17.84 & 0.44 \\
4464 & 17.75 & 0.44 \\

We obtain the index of 0.08 mag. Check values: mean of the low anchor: 21.3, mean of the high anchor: 19.1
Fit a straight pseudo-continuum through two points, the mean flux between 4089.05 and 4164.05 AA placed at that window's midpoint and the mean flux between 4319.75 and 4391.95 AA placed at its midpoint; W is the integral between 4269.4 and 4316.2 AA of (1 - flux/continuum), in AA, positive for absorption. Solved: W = 4.2 AA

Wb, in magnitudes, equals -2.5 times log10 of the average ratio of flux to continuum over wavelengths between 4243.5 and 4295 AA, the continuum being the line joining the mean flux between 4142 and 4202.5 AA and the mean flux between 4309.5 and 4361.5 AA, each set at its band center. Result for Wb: 0.14 mag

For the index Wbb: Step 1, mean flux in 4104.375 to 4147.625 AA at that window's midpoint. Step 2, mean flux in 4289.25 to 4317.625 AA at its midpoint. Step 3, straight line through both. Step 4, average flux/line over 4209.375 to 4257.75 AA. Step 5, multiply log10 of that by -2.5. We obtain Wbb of 0.08 mag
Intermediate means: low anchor 20.1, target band 19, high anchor 20.8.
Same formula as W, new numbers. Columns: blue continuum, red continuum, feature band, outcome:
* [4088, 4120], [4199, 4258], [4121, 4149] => 1.79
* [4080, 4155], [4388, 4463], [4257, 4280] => 0.48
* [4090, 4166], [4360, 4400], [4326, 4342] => -4.27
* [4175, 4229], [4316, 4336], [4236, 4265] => 2.46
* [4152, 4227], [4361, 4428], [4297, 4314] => -1.50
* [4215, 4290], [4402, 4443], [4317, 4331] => -3.71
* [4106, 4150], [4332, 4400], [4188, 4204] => 1.56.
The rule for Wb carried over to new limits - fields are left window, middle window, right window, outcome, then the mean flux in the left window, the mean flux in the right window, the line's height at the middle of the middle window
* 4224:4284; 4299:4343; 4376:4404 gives -0.20 mag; 19.2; 19.3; 19.2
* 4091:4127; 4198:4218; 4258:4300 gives 0.13 mag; 21.3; 19.5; 20.3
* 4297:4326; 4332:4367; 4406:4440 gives -0.17 mag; 21.6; 18.4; 20.5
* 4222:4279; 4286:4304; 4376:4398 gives -0.06 mag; 19.1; 19.4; 19.2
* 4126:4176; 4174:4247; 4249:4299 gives 0.02 mag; 19.1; 19.3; 19.2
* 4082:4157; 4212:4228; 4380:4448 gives 0.05 mag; 20.4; 18.6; 19.8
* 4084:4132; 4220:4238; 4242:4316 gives 0.03 mag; 21.2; 19.7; 20.1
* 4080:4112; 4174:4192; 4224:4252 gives 0.05 mag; 21.7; 19.3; 20.2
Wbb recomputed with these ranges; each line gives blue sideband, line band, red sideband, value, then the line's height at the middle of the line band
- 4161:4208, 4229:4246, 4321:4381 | 0.06 mag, 20.4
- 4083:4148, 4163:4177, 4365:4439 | 0.04 mag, 20.4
